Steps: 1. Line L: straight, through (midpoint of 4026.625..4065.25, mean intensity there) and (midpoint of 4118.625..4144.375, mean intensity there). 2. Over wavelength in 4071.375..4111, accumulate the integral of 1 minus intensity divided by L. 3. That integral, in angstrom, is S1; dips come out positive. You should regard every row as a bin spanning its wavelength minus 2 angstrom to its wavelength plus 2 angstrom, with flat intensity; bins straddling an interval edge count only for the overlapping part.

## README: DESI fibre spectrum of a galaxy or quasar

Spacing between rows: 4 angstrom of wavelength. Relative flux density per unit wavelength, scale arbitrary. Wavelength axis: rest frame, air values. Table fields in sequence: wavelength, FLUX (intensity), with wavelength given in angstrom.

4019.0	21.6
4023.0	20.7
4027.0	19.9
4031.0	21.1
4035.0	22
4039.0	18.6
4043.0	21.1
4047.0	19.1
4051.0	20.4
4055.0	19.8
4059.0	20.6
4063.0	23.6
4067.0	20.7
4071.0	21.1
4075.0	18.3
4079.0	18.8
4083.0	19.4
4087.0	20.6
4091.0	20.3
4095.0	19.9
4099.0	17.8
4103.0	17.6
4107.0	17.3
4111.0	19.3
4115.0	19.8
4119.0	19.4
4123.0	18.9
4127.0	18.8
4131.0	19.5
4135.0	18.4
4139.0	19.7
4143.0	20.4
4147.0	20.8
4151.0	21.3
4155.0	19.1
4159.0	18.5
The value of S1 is 1.8 angstrom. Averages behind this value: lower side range 20.7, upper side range 19.3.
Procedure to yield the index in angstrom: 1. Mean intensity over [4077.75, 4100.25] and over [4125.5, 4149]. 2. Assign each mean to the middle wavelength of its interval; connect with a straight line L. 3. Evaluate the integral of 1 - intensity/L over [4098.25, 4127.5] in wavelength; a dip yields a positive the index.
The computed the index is 1.4 angstrom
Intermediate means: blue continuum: 19.5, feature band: 18.6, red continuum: 19.6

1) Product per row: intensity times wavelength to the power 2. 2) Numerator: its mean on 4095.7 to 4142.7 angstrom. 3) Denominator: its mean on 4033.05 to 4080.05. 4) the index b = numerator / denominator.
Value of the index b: 1.0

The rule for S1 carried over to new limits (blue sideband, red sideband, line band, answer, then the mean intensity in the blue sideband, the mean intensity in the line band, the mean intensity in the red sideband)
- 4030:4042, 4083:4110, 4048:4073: -1.3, 20.6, 21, 19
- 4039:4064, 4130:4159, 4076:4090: 0.5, 20.5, 19.6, 19.8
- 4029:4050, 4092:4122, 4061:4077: -1.0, 20.4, 20.9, 18.8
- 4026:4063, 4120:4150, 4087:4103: 0.6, 20.5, 19.3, 19.6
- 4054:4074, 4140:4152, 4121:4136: 1.3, 21.1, 18.9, 20.7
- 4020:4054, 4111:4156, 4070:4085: 0.6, 20.4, 19.3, 19.6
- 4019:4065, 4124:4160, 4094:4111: 1.6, 20.7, 18.2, 19.6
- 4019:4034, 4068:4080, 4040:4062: -0.1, 20.8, 20.3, 19.6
